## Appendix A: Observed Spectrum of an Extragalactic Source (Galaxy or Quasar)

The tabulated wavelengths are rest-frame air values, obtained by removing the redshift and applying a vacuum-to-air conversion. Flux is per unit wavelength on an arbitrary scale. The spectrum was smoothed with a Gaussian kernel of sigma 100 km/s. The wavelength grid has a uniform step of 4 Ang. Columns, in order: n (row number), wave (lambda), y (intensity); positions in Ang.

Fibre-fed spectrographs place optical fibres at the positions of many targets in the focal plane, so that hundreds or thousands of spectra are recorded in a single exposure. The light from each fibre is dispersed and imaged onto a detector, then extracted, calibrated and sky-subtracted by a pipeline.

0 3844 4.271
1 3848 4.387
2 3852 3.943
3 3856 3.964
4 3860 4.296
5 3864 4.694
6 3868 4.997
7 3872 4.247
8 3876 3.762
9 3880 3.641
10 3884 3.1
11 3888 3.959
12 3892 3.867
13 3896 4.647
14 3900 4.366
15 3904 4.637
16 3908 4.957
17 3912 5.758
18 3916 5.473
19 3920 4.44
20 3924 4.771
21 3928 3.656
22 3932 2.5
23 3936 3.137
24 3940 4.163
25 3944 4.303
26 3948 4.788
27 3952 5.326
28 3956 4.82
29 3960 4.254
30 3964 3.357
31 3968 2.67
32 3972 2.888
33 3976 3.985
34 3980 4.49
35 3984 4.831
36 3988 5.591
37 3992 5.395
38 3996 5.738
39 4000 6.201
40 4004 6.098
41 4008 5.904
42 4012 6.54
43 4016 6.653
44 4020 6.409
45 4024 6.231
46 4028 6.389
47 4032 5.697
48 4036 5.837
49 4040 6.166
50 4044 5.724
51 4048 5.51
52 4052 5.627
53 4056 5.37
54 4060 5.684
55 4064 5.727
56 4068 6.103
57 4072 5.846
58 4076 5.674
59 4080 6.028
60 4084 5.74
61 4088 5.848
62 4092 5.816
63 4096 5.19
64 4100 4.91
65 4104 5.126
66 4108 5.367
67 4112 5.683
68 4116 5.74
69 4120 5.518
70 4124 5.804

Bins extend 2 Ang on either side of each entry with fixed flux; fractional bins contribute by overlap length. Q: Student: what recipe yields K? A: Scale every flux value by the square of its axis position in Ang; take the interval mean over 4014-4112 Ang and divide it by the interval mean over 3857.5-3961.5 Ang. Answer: 1.4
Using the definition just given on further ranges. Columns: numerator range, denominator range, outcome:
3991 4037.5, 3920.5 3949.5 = 1.62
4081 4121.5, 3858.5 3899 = 1.49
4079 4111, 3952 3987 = 1.45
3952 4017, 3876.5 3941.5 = 1.23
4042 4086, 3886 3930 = 1.35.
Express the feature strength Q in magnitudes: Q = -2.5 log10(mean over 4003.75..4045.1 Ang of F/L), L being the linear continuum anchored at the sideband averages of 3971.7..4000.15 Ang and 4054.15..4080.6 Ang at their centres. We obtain -0.16 mag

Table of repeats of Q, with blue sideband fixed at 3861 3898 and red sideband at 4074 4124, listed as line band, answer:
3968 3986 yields 0.22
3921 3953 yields 0.11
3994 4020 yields -0.24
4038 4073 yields -0.09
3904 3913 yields -0.20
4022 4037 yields -0.19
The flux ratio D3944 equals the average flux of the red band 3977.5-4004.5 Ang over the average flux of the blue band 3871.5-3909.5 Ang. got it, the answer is 1.3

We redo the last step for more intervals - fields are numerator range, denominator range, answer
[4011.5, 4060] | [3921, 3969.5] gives 1.50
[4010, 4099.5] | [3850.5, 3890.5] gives 1.45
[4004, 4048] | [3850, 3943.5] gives 1.45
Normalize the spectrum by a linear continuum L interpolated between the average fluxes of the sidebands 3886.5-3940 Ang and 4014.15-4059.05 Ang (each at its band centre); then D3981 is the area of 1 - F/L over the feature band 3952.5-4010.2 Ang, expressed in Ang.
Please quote 5.5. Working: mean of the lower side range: 4.32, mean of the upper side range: 5.96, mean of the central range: 4.75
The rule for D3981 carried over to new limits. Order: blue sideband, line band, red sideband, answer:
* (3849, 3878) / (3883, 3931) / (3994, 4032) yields 3.8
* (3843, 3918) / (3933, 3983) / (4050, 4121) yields 8.6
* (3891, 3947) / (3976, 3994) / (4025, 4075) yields 0.5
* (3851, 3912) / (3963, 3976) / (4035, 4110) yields 4.8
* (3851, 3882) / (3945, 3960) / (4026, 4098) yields 0.2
